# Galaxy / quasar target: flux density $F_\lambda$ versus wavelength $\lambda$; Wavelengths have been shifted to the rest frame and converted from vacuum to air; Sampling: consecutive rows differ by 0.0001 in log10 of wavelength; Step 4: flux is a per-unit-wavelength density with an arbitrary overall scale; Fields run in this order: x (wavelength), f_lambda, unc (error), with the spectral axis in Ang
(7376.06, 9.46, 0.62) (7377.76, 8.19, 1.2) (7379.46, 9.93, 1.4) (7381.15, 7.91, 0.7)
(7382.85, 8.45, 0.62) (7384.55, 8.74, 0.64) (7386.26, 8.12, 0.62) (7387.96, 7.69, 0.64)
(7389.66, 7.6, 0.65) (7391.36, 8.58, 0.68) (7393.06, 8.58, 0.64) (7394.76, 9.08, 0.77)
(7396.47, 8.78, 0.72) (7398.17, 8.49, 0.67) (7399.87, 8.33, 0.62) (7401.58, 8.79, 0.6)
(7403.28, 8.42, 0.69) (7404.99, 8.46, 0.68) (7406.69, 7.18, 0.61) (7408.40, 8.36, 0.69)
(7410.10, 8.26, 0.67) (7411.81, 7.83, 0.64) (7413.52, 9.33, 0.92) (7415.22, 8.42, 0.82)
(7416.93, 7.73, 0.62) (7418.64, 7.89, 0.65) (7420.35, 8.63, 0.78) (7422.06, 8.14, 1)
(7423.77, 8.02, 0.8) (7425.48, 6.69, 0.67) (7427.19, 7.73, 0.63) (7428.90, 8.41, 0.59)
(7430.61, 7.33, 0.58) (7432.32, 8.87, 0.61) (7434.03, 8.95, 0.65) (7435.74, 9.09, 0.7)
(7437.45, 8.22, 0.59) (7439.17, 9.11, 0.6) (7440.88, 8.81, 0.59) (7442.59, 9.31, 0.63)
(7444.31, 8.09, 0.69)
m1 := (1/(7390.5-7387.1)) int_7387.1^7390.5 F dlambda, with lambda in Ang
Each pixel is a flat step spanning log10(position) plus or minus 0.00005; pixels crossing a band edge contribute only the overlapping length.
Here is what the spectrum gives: 7.65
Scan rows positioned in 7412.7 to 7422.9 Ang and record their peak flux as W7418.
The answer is 9.33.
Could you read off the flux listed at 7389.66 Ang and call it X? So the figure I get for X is 7.6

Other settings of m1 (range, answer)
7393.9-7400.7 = 8.67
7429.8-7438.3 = 8.51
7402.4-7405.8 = 8.44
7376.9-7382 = 8.69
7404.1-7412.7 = 8.02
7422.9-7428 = 7.48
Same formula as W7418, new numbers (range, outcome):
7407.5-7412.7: 8.36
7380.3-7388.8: 8.74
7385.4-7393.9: 8.58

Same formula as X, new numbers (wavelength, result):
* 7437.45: 8.22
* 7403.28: 8.42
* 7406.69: 7.18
